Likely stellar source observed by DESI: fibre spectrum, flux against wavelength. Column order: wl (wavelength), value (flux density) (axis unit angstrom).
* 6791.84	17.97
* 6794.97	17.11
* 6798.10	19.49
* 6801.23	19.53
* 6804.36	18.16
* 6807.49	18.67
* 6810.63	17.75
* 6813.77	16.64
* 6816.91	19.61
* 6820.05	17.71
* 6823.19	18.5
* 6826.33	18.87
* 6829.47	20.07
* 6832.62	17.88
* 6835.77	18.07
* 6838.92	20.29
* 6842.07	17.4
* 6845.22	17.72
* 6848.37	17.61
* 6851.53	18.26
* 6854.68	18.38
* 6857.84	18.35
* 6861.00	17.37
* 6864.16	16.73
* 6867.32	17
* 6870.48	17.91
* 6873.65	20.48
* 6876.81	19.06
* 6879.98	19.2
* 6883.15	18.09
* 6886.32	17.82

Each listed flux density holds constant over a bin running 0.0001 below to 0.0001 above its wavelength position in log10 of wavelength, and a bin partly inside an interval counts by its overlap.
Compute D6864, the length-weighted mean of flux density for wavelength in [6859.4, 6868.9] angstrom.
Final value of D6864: 17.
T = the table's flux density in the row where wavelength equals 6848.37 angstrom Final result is 17.61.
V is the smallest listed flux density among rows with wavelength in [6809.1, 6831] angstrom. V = 16.64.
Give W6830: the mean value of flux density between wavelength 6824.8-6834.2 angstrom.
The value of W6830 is 18.9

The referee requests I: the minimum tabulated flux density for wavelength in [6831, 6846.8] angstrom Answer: 17.4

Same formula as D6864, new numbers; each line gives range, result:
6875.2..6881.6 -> 19.1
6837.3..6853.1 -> 18.3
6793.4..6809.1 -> 18.6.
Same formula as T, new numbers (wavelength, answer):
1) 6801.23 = 19.53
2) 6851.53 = 18.26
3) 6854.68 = 18.38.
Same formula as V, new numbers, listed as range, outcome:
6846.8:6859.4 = 17.61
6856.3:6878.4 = 16.73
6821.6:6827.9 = 18.5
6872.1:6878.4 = 19.06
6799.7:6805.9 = 18.16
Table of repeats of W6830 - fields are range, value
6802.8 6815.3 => 17.8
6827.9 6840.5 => 19.1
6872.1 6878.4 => 19.8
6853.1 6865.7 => 17.7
